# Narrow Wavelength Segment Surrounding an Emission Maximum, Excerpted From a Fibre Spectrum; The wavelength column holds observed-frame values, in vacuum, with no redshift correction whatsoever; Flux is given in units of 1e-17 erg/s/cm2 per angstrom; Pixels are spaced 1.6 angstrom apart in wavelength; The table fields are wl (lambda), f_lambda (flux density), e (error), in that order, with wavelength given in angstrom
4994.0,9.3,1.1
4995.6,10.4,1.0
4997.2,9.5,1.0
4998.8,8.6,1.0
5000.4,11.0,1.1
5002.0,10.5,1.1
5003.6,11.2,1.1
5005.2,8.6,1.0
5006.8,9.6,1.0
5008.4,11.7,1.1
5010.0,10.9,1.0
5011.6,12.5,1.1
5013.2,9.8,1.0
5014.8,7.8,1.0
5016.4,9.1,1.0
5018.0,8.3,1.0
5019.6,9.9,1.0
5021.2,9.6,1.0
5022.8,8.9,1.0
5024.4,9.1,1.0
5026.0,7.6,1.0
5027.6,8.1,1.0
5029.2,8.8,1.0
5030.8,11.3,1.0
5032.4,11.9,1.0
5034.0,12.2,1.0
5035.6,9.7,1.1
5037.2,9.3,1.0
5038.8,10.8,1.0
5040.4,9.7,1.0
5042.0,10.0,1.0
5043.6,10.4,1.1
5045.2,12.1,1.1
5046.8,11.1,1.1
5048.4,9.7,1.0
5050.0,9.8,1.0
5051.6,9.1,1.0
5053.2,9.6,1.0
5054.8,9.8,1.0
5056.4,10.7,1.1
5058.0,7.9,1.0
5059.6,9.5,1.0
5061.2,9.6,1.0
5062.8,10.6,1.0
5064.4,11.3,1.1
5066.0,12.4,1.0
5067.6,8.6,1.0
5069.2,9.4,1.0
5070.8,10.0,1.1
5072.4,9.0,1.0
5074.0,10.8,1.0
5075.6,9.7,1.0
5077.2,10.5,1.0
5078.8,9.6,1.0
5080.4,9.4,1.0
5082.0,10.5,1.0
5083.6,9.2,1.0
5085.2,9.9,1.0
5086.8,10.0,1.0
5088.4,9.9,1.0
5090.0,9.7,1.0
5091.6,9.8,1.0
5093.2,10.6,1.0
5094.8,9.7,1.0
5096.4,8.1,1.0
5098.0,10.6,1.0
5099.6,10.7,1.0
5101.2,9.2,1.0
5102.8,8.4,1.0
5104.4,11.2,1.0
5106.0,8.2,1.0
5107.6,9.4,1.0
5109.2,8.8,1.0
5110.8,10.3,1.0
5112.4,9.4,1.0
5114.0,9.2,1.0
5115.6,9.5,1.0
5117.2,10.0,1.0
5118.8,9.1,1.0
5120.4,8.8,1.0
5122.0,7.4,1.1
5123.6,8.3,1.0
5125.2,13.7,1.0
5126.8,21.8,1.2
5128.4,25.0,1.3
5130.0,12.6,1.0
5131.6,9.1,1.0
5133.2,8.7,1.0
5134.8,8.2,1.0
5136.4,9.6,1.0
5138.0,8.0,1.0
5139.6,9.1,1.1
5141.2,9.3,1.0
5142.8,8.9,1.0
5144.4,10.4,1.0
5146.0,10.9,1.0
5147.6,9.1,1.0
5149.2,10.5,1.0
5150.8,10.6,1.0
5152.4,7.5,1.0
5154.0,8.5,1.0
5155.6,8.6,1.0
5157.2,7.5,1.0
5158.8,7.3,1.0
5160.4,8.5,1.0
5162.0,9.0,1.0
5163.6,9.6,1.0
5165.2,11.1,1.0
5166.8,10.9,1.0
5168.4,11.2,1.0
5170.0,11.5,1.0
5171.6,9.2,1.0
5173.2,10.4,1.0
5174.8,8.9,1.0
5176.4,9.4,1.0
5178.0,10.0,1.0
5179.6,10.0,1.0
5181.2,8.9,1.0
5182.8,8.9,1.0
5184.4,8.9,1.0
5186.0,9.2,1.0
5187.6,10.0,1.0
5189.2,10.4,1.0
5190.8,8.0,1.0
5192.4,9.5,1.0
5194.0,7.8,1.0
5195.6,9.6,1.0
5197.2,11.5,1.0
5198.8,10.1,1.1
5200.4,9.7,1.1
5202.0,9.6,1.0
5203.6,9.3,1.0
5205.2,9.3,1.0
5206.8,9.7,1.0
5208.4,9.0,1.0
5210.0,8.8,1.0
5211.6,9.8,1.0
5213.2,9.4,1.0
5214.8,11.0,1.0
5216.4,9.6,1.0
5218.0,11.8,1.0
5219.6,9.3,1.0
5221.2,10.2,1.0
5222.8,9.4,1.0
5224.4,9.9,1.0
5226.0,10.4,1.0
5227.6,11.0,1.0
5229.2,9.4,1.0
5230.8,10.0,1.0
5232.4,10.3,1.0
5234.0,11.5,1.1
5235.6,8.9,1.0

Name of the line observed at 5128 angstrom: Hbeta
